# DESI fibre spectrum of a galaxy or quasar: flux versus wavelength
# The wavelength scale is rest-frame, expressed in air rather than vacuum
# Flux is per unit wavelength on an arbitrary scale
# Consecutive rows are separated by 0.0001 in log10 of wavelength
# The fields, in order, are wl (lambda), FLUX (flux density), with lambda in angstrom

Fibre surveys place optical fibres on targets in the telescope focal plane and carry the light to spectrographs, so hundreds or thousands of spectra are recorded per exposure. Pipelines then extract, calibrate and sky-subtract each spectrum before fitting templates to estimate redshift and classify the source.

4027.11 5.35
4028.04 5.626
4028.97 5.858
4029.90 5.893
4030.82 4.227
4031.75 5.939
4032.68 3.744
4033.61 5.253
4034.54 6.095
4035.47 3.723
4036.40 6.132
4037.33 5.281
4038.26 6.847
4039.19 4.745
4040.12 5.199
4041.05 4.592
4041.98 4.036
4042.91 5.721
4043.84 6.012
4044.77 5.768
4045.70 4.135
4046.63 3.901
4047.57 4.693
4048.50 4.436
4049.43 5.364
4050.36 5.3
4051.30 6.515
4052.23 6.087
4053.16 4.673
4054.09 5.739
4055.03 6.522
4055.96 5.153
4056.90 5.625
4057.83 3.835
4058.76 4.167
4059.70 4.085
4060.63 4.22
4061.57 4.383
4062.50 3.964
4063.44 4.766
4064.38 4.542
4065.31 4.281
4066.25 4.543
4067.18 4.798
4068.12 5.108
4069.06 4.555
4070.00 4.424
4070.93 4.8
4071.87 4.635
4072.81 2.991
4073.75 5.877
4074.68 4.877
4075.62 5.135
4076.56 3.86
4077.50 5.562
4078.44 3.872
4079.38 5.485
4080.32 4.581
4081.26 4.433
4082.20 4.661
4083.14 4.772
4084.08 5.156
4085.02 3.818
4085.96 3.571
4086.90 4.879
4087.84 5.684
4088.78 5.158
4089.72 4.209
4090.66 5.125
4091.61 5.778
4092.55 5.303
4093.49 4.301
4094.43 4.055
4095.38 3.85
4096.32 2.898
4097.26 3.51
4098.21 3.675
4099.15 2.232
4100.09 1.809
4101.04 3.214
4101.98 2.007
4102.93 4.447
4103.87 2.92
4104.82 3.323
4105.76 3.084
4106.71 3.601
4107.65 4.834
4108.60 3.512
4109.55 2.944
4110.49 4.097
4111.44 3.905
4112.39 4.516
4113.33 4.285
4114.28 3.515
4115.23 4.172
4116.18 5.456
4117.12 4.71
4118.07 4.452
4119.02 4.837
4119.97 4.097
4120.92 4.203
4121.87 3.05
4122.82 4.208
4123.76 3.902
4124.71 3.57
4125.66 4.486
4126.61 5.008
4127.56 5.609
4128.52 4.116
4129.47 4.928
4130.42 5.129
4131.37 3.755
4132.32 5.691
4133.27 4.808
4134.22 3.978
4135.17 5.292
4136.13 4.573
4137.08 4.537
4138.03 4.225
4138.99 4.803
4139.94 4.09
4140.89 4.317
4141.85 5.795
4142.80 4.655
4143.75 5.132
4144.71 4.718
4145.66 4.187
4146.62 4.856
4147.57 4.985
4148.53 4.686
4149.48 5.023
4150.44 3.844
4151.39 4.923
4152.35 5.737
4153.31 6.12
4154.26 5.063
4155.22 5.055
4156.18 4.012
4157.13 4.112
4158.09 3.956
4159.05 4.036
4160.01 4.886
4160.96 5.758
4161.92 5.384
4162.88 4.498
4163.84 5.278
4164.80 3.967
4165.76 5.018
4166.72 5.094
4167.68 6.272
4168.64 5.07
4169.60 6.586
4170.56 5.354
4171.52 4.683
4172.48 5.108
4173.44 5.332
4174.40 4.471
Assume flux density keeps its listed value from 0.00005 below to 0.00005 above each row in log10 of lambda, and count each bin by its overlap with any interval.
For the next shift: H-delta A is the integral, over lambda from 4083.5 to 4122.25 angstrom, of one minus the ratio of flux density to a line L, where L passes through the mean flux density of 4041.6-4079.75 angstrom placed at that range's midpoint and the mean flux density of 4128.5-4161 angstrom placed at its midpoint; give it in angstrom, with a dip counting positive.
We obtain 6.30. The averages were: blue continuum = 4.84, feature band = 4.01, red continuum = 4.73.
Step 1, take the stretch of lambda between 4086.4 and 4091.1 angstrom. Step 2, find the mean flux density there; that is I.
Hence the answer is 5.01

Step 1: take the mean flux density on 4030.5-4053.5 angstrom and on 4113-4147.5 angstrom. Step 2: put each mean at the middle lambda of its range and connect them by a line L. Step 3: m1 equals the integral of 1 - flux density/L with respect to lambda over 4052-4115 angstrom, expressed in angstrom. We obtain 7.1 angstrom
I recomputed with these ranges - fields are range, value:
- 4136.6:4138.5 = 4.39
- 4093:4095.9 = 4.06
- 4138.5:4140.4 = 4.44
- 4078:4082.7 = 4.61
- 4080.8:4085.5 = 4.57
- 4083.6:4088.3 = 4.62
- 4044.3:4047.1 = 4.6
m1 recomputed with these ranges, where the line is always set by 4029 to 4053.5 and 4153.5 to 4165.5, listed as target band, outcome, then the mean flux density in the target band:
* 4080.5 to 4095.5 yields 0.9 angstrom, 4.69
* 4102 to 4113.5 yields 2.8 angstrom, 3.71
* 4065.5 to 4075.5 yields 0.8 angstrom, 4.67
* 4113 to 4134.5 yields 1.8 angstrom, 4.44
